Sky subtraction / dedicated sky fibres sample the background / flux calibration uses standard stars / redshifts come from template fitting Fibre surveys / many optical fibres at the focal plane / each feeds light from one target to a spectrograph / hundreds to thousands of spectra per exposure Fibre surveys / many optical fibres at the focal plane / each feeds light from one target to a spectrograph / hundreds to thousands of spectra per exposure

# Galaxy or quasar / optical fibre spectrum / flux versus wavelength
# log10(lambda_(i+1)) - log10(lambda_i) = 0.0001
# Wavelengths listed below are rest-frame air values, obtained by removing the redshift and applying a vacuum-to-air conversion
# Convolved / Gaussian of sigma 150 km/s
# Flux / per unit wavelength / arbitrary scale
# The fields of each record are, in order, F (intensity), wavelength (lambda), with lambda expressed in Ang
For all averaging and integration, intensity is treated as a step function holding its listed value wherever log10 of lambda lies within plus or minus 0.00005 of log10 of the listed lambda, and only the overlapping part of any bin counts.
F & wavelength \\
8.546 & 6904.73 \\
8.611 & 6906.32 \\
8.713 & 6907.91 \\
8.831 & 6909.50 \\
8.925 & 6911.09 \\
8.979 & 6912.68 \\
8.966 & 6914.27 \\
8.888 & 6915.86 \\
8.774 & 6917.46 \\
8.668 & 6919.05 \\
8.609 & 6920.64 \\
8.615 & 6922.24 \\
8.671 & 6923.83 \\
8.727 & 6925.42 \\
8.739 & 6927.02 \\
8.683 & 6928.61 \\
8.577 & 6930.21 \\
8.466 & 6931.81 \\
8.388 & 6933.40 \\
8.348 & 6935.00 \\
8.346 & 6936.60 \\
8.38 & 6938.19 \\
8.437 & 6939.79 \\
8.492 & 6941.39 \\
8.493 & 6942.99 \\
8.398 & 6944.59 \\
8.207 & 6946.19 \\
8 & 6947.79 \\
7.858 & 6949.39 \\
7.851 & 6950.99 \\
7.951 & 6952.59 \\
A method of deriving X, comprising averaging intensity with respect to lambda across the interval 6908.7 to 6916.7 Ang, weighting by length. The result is 8.92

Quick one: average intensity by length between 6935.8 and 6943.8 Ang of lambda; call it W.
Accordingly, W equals 8.43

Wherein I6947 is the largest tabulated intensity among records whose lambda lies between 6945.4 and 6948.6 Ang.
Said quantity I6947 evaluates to 8.207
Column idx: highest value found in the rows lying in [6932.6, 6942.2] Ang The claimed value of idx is 8.492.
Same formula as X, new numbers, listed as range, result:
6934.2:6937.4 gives 8.35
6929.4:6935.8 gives 8.44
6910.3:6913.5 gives 8.96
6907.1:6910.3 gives 8.78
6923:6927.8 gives 8.72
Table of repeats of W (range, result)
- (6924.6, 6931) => 8.68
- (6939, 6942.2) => 8.46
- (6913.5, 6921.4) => 8.78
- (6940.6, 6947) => 8.39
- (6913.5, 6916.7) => 8.91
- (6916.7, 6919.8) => 8.73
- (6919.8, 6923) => 8.6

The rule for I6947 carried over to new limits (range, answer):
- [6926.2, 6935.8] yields 8.739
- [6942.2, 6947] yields 8.493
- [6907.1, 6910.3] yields 8.831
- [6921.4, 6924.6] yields 8.671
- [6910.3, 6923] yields 8.979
